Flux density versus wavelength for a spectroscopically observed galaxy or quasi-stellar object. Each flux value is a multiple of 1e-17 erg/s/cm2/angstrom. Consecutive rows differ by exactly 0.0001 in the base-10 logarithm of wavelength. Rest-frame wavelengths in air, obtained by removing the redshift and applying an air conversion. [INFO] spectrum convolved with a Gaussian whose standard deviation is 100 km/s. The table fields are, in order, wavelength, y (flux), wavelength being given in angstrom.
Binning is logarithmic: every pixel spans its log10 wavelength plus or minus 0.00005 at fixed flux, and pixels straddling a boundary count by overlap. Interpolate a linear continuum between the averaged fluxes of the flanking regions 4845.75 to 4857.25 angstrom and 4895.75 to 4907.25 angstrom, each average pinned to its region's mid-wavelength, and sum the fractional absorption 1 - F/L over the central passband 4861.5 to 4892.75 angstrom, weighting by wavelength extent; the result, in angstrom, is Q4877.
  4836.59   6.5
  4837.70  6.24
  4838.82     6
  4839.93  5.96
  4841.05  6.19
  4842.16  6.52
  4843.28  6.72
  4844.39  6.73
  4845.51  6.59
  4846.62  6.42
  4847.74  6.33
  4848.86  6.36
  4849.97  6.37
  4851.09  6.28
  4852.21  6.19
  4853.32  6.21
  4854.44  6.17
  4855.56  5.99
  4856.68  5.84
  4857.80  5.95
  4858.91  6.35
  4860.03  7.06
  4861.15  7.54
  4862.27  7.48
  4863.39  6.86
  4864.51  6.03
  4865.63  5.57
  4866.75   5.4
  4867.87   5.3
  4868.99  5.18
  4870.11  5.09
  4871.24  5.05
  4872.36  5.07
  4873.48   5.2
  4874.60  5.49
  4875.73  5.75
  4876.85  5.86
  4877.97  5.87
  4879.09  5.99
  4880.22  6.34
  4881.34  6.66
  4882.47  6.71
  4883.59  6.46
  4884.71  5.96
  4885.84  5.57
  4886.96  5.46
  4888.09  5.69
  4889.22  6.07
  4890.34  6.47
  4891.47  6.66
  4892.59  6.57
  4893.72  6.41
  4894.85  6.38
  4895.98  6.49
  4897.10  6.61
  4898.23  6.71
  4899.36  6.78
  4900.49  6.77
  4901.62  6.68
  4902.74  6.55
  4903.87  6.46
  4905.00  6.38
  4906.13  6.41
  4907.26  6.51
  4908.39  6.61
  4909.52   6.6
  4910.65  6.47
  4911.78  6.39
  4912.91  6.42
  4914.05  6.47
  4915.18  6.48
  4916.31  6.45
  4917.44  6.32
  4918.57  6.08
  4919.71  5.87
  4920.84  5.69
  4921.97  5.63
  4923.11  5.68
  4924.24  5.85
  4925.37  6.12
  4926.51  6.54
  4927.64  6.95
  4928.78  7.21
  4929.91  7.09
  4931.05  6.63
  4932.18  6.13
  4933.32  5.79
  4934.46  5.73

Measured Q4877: 2.37 angstrom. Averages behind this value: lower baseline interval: 6.23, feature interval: 5.92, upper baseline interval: 6.59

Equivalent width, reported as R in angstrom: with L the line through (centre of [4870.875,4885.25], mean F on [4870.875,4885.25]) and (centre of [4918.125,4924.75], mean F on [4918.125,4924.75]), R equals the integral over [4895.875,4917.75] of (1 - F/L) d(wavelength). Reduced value -2.7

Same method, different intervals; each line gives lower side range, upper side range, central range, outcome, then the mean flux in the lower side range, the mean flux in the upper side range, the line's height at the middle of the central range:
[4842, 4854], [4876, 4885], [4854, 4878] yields 1.54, 6.42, 6.23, 6.32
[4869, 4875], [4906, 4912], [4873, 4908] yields -2.55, 5.17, 6.51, 5.84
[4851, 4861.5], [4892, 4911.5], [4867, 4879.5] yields 1.92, 6.34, 6.55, 6.42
